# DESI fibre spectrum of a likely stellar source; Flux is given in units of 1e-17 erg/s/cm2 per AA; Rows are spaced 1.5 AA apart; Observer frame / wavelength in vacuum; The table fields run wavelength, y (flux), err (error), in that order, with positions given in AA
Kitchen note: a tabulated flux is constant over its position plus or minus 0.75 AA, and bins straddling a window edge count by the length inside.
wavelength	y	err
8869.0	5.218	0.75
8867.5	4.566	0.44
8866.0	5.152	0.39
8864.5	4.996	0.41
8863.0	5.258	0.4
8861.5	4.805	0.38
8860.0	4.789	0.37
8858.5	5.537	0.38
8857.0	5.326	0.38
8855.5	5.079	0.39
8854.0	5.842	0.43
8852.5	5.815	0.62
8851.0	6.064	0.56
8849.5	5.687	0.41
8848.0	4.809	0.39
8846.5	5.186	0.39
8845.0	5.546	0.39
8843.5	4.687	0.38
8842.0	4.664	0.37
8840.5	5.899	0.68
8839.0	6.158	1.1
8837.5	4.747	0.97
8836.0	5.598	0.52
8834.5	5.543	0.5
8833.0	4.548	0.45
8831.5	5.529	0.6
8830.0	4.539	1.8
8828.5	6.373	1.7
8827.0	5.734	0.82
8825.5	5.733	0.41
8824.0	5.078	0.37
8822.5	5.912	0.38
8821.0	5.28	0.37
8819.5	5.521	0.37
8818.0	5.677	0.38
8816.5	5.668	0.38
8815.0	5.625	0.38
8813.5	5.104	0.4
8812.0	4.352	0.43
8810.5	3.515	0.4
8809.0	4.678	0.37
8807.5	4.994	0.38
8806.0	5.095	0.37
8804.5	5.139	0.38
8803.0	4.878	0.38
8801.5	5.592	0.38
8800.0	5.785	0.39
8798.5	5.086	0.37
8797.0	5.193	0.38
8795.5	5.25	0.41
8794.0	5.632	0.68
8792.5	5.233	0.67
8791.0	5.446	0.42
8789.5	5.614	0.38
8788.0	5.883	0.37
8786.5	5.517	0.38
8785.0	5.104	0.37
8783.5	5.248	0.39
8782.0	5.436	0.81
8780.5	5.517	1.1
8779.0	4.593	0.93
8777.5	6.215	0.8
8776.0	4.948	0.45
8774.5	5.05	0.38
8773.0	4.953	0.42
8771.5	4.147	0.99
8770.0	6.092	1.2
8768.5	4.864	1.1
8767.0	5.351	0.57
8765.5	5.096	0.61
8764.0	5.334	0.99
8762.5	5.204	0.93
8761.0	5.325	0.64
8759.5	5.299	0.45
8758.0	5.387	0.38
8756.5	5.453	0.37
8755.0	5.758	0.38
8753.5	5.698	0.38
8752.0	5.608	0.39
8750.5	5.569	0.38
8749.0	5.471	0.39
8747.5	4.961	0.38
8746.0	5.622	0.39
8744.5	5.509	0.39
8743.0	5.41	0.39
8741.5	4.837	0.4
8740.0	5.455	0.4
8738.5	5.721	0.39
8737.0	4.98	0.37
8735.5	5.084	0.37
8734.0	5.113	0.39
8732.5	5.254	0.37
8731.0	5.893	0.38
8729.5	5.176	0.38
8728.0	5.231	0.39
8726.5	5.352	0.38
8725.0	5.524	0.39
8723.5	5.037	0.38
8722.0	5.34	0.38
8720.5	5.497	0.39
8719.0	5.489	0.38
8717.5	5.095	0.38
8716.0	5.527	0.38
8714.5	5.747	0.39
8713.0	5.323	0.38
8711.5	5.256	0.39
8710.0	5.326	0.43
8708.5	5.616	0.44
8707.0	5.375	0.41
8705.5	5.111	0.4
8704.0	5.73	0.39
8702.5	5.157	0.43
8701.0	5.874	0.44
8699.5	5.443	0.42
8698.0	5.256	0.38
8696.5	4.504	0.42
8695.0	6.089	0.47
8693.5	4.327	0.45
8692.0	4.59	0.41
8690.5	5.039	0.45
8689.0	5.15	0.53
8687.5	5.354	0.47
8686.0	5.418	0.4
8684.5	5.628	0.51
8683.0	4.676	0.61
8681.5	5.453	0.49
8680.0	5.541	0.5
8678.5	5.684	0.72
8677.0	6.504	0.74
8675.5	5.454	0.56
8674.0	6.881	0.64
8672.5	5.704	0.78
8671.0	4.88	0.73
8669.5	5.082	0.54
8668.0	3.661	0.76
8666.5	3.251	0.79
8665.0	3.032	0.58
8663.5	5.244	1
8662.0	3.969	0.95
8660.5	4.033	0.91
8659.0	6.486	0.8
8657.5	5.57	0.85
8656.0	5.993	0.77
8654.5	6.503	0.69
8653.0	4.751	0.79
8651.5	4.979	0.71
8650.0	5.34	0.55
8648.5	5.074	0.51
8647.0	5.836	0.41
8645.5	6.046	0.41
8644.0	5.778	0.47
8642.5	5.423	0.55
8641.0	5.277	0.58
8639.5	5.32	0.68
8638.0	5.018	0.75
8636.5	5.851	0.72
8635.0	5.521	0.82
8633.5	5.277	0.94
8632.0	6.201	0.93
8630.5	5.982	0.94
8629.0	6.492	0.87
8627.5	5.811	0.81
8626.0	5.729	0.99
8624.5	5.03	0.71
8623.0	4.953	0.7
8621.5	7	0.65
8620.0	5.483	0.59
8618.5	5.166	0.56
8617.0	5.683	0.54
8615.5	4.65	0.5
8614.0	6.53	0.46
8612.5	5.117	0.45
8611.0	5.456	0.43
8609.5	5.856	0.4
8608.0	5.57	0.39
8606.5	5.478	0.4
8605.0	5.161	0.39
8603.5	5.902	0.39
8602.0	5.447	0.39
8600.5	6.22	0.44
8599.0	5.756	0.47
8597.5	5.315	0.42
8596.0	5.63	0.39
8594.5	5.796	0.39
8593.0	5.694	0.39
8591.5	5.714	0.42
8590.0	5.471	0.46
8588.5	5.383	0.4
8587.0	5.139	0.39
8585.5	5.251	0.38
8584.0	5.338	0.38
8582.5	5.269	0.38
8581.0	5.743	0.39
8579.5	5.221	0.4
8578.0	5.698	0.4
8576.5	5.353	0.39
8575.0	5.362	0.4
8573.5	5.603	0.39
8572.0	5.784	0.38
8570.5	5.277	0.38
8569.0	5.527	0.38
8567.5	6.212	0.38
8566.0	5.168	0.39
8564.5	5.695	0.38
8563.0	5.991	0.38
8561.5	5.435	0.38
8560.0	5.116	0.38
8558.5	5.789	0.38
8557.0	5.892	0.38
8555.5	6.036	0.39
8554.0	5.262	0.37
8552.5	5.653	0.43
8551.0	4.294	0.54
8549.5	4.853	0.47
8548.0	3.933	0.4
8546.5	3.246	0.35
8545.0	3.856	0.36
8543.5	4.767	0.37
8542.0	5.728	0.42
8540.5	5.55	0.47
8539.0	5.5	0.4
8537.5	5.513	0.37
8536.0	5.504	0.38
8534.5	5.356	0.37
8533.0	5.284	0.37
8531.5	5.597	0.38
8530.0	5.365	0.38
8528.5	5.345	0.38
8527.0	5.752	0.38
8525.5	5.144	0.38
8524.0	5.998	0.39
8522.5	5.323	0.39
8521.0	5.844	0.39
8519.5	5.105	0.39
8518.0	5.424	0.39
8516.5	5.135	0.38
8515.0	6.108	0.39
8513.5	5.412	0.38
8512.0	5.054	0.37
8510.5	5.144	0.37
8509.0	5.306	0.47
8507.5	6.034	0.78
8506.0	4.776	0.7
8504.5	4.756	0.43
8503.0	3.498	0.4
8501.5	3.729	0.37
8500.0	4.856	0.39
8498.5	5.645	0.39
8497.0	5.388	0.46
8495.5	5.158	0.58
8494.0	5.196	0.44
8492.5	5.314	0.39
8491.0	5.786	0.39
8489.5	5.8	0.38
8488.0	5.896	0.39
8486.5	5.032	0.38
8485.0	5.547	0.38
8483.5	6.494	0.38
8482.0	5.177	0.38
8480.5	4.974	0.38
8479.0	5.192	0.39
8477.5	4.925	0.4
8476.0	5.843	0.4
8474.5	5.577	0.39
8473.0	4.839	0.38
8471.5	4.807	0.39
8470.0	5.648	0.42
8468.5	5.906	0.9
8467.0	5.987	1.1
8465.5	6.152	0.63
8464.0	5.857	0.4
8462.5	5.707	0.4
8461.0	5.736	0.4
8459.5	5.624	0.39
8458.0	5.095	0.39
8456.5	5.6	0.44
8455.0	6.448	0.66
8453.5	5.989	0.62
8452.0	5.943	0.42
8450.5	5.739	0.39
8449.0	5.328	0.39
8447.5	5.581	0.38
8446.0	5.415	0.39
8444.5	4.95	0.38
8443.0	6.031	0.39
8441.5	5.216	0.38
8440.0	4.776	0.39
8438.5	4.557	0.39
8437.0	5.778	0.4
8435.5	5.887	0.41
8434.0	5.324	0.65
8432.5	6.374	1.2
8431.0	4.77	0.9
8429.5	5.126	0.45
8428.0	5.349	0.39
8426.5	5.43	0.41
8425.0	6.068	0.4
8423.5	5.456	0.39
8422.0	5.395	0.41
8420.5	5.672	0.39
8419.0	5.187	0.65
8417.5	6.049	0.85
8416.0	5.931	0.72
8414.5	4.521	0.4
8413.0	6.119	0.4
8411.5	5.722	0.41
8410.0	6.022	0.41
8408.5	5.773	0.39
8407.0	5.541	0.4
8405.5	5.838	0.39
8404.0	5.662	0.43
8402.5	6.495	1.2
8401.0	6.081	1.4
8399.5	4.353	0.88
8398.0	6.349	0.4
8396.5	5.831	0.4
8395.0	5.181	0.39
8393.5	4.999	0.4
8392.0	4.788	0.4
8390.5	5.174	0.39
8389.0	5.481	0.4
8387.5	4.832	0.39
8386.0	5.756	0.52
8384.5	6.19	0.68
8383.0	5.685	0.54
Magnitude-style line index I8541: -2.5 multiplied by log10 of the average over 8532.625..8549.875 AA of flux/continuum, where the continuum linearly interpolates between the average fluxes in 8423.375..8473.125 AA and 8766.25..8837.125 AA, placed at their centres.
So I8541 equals 0.117 mag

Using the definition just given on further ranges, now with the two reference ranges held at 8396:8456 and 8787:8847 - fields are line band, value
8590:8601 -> -0.046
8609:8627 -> -0.020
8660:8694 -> 0.086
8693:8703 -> 0.026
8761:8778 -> 0.028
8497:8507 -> 0.192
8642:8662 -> -0.009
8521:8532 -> 0.000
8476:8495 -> 0.019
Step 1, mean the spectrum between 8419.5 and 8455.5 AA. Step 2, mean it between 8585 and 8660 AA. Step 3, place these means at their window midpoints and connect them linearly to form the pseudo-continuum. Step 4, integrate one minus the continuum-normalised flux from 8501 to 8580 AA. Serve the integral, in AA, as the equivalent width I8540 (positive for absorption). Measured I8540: 4.1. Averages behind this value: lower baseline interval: 5.52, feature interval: 5.27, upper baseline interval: 5.6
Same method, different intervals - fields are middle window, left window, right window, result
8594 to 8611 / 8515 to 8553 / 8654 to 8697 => -1.5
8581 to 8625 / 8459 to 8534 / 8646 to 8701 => -2.3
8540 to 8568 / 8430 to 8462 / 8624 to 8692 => 1.4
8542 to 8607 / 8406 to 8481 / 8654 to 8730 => 0.2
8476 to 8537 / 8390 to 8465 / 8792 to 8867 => 2.1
